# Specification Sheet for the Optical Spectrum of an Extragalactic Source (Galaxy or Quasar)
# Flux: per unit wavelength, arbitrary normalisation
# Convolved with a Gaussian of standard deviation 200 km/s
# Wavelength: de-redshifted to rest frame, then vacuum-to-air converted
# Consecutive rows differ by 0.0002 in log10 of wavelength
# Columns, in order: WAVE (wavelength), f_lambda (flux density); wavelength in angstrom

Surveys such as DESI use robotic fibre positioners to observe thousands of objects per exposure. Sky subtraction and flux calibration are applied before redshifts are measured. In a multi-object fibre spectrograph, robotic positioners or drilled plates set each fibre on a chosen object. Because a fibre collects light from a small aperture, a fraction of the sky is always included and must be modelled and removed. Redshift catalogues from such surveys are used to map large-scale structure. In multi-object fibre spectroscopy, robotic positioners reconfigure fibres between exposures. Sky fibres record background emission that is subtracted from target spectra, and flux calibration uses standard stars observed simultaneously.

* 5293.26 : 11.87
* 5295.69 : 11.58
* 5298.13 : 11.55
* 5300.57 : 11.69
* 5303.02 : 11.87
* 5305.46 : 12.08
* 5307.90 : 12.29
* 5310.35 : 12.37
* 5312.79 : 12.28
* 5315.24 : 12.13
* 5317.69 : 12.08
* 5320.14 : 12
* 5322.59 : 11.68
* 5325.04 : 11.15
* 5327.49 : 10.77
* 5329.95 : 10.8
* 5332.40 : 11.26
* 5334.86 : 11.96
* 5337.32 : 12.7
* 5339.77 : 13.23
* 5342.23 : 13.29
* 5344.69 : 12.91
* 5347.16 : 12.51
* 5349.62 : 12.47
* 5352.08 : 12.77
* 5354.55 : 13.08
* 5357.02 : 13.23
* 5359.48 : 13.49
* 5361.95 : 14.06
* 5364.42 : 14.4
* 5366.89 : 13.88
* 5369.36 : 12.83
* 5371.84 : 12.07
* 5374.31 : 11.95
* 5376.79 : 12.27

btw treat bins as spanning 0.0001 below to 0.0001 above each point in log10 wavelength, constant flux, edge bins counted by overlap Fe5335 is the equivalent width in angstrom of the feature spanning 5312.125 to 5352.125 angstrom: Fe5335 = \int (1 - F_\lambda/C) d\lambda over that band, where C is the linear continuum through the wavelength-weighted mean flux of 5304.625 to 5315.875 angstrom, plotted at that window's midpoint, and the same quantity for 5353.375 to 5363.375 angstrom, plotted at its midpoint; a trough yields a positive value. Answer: 2.2 angstrom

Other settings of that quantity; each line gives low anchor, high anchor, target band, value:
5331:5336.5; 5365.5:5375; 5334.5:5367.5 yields -2.7 angstrom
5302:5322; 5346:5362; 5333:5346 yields 0.0 angstrom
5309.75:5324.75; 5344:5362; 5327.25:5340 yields 0.7 angstrom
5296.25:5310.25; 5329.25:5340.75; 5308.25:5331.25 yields 0.5 angstrom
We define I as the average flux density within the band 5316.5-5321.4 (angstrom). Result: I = 12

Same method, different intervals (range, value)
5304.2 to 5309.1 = 12.2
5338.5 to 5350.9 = 12.9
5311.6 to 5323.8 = 12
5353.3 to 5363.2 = 13.5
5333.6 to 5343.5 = 12.8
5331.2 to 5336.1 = 11.6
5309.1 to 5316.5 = 12.3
